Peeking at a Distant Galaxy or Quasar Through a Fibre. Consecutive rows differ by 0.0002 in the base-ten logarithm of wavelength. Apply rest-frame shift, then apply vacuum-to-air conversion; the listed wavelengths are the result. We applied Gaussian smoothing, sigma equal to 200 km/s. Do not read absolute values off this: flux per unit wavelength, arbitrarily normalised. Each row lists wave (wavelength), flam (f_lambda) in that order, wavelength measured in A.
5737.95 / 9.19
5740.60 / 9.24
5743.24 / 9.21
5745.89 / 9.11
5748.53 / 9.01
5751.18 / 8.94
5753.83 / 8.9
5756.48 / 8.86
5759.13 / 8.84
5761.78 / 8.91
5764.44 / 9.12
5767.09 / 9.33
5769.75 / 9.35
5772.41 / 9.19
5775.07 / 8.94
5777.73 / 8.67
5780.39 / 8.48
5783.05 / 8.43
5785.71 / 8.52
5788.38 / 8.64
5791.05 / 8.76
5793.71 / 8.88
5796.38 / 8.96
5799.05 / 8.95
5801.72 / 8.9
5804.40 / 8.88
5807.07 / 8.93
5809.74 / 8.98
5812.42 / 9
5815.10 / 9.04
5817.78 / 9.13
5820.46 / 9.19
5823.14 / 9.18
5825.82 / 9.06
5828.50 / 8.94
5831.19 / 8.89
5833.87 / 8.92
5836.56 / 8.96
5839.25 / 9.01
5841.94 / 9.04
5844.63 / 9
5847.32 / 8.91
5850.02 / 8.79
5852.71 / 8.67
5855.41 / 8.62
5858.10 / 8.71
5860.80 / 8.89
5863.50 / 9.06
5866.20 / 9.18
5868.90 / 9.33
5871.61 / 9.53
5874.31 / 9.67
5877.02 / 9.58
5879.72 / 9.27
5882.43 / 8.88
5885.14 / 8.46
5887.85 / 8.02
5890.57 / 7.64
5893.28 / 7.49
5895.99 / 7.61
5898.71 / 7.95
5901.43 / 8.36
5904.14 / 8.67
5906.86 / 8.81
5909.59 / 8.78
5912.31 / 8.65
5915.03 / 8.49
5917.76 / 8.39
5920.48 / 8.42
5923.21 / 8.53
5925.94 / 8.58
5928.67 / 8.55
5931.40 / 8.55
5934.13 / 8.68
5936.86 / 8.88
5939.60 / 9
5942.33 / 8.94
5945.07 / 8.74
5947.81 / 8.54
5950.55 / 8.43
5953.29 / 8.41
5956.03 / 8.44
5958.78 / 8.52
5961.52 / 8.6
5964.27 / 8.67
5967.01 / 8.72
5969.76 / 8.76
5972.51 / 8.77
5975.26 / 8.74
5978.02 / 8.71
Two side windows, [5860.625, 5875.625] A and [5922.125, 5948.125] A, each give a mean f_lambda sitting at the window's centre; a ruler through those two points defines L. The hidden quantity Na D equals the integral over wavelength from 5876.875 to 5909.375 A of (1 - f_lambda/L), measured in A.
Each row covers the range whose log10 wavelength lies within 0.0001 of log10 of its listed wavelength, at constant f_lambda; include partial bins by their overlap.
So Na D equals 2.6 A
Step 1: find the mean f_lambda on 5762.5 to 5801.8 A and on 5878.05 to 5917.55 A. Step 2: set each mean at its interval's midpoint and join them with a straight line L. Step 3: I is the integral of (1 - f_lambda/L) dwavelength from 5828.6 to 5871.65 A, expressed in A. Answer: -1.9 A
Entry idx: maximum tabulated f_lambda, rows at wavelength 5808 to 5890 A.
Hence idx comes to 9.67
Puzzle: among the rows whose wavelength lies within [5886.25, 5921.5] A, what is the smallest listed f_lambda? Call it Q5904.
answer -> 7.49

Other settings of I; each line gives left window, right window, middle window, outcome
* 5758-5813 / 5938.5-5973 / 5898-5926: 0.6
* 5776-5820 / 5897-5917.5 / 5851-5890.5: -1.5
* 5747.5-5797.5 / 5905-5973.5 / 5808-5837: -0.7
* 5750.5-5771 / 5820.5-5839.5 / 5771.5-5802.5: 0.9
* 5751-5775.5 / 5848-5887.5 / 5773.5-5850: 1.1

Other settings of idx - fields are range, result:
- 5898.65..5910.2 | 8.81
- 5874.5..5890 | 9.58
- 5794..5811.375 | 8.98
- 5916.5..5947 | 9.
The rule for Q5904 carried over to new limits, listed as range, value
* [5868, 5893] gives 7.64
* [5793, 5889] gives 8.02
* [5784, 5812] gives 8.52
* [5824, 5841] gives 8.89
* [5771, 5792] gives 8.43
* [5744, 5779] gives 8.67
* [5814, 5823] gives 9.04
